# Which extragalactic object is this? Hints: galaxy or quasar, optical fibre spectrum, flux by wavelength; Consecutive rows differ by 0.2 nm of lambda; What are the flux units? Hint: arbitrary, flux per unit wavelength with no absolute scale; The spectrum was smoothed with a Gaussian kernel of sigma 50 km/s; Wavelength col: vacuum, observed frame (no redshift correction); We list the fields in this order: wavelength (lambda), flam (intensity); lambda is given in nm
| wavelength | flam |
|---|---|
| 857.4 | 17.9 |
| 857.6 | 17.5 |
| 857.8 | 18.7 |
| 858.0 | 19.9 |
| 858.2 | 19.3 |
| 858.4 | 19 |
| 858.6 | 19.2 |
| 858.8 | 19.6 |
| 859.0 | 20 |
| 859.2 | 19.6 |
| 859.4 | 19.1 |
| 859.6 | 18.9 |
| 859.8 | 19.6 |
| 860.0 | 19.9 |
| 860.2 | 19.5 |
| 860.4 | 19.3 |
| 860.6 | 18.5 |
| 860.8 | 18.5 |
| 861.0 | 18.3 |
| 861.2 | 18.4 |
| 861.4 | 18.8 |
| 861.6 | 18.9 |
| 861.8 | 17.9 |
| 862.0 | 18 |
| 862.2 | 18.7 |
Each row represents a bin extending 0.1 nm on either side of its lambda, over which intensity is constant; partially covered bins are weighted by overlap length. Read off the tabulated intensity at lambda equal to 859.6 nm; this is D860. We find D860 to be 18.9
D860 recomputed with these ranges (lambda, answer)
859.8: 19.6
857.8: 18.7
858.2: 19.3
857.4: 17.9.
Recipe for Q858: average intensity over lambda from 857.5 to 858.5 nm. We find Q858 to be 18.9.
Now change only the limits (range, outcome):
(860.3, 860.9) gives 18.8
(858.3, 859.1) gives 19.4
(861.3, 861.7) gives 18.9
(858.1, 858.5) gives 19.1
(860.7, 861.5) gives 18.5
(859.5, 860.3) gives 19.5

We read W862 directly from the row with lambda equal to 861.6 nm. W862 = 18.9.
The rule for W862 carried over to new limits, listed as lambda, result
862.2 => 18.7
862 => 18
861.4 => 18.8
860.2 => 19.5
